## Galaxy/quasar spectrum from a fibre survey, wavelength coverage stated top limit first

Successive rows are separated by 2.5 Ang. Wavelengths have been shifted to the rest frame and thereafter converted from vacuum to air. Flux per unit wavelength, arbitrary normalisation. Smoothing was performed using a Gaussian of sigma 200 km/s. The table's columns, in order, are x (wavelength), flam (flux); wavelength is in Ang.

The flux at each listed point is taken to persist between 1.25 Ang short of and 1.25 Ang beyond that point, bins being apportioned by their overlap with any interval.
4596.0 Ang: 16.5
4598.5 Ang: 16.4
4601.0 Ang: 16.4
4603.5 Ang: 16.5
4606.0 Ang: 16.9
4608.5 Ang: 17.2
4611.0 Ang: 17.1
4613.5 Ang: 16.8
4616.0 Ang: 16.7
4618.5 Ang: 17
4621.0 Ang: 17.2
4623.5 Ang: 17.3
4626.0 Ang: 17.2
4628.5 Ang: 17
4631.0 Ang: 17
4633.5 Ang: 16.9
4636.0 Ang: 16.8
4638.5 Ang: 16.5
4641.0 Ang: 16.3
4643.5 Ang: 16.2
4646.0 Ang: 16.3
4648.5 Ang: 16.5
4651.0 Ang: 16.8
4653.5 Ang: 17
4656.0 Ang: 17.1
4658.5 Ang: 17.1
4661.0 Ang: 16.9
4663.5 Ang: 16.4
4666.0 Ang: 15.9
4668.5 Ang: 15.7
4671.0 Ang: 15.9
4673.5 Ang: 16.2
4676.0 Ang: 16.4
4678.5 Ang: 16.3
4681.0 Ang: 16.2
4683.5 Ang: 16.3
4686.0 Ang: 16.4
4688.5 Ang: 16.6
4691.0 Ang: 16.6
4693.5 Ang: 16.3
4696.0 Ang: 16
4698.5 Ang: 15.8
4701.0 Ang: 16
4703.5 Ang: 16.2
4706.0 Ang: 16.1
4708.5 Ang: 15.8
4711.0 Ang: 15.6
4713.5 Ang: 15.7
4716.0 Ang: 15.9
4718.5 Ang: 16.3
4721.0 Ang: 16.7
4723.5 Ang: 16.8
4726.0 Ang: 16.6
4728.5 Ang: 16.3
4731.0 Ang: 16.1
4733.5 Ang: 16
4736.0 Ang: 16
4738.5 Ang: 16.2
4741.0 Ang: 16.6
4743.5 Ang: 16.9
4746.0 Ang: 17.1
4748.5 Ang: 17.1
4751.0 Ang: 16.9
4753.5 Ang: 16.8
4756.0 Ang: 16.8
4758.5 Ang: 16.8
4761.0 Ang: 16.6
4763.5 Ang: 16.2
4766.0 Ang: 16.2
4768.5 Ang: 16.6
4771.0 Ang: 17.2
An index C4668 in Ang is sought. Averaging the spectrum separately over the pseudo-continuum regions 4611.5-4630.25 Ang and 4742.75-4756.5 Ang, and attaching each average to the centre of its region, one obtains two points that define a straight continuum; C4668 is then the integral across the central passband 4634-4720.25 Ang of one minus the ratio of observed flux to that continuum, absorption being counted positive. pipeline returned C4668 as 3.49 Ang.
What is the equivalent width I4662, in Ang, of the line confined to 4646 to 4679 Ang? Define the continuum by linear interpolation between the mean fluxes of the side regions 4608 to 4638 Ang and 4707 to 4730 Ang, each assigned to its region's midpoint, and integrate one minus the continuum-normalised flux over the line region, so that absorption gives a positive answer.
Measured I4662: 0.38 Ang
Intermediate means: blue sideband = 17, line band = 16.5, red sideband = 16.2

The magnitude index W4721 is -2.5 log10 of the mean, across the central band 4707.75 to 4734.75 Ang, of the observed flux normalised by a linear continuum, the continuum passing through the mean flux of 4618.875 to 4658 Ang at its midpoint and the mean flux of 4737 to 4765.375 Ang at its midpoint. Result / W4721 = 0.04 mag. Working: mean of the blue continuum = 16.8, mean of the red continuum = 16.7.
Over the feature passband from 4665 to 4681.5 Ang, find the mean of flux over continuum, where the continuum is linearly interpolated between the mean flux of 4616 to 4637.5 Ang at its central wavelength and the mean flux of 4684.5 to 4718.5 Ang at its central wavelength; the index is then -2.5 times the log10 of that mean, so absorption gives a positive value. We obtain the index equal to 0.02 mag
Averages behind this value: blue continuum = 17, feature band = 16.1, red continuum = 16.1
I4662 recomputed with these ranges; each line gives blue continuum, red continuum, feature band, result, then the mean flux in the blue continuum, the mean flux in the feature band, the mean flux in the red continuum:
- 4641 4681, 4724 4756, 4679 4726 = 0.9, 16.4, 16.2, 16.6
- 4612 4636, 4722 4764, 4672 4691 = 0.5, 17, 16.4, 16.6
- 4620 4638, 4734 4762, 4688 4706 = 0.7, 17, 16.2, 16.7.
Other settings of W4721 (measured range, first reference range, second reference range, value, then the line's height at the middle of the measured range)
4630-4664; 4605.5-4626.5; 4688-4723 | 0.001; 16.7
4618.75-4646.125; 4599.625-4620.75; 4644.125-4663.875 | -0.001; 16.8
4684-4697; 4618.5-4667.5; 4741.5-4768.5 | 0.024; 16.7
